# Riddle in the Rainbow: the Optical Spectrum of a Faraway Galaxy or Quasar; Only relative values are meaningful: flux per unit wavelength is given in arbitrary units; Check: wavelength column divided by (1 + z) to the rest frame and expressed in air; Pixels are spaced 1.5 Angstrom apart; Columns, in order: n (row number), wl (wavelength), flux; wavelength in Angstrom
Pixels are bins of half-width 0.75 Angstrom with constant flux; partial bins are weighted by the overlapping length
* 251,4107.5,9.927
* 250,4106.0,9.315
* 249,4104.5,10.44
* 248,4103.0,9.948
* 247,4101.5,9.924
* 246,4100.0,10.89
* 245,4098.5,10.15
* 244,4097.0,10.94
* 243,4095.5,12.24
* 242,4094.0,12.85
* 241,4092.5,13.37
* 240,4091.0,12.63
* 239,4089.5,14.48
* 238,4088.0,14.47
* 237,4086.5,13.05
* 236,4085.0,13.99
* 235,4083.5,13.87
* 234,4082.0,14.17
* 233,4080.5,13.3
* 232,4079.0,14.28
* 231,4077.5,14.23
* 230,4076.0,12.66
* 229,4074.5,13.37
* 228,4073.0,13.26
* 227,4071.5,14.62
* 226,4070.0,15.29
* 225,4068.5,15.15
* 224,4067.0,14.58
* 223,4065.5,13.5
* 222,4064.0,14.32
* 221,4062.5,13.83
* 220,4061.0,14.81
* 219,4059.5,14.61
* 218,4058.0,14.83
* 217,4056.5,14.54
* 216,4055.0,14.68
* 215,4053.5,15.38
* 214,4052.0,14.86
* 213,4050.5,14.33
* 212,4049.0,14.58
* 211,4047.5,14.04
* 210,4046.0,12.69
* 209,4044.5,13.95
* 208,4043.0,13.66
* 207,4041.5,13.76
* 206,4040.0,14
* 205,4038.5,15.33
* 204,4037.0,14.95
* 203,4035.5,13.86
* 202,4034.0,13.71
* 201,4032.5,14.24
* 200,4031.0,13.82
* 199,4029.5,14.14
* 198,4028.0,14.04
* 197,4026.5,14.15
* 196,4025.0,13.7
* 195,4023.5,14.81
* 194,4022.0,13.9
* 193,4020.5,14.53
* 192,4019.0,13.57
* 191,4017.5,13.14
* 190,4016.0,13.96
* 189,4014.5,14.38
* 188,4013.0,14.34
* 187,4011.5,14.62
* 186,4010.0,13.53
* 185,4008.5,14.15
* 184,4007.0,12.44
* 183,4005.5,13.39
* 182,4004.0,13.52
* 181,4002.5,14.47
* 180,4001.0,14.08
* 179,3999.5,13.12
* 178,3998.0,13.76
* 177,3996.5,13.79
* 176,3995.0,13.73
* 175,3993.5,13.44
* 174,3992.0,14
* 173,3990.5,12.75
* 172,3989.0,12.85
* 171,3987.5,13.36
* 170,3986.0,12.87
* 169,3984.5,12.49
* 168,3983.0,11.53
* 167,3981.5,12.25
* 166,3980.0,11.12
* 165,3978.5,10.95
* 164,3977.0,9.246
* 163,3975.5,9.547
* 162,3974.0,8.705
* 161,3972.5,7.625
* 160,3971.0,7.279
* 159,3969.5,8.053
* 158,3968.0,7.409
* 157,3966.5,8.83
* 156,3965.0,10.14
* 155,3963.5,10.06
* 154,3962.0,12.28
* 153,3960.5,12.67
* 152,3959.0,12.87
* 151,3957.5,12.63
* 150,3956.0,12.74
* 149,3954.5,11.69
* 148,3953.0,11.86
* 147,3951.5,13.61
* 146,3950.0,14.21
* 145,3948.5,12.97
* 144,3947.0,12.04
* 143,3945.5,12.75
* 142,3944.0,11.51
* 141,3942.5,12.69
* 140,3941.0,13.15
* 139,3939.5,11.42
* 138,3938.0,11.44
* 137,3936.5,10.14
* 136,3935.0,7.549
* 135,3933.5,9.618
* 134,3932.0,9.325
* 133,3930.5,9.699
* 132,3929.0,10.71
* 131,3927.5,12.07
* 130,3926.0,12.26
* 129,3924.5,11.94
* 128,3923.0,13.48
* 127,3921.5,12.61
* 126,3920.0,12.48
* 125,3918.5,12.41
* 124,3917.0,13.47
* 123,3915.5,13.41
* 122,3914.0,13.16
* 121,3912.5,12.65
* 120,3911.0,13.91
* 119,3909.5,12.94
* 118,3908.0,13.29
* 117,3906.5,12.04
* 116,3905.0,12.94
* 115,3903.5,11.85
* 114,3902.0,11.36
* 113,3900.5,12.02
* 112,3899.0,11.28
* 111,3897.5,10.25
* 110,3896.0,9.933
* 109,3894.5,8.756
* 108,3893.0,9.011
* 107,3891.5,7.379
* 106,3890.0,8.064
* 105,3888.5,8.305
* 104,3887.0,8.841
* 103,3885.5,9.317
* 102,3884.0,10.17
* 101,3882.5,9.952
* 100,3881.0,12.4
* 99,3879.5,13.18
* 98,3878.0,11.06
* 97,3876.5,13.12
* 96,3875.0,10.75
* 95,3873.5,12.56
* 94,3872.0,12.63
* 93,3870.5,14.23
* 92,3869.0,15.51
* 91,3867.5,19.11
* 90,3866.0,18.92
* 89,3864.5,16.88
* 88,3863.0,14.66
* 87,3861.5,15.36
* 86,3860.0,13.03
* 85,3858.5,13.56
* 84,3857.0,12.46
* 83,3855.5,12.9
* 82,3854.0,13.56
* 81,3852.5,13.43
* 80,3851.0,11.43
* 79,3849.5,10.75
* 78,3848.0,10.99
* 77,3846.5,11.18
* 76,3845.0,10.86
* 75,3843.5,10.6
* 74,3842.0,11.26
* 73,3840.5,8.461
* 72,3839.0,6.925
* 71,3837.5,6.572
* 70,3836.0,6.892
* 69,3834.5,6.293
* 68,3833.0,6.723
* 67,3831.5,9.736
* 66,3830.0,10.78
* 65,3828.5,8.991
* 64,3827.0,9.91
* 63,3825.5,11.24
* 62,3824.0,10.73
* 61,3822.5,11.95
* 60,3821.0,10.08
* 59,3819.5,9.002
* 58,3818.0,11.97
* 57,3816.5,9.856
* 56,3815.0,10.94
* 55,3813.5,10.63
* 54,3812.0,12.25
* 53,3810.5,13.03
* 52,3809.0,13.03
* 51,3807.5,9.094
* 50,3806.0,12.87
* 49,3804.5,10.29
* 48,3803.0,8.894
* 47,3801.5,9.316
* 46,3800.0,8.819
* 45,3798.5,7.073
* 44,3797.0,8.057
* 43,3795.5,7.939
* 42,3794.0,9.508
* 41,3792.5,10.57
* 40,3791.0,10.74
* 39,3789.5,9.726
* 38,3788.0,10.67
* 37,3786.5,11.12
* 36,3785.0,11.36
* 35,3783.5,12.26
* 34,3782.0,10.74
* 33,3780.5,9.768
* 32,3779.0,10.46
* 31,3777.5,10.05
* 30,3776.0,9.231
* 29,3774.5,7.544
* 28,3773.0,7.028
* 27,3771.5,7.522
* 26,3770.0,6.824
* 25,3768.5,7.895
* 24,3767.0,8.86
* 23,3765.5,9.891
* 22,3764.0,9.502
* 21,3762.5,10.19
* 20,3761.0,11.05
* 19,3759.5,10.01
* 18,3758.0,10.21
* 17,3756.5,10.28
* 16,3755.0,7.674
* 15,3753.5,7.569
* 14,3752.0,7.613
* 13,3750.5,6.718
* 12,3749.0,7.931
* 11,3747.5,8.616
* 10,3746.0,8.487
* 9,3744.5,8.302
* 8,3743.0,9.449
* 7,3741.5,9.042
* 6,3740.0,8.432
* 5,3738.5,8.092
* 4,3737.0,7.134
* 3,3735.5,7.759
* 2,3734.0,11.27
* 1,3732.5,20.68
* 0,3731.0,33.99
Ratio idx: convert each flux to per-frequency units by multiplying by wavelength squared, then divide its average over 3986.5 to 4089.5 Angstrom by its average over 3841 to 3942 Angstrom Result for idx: 1.26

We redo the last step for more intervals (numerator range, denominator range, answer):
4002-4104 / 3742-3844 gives 1.65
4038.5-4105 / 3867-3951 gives 1.26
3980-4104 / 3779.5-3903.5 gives 1.38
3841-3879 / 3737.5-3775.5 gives 1.62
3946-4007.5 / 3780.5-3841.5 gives 1.31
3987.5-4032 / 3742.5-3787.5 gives 1.71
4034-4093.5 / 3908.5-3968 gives 1.27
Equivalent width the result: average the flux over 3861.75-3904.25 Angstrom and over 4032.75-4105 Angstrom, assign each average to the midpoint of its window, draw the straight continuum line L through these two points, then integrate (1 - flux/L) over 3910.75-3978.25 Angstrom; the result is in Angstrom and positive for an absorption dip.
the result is 6.1 Angstrom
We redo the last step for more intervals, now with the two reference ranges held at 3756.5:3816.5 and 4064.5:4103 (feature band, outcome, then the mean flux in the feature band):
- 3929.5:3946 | 1.1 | 10.8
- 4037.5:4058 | -2.4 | 14.3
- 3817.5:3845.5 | 2.7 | 9.38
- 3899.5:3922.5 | -2.9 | 12.7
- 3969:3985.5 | 2.8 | 9.96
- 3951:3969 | 0.7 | 11.3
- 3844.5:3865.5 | -4.7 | 13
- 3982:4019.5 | -3.7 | 13.5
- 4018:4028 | -1.3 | 14.1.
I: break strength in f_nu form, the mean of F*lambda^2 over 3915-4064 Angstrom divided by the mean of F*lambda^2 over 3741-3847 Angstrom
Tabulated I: 1.48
